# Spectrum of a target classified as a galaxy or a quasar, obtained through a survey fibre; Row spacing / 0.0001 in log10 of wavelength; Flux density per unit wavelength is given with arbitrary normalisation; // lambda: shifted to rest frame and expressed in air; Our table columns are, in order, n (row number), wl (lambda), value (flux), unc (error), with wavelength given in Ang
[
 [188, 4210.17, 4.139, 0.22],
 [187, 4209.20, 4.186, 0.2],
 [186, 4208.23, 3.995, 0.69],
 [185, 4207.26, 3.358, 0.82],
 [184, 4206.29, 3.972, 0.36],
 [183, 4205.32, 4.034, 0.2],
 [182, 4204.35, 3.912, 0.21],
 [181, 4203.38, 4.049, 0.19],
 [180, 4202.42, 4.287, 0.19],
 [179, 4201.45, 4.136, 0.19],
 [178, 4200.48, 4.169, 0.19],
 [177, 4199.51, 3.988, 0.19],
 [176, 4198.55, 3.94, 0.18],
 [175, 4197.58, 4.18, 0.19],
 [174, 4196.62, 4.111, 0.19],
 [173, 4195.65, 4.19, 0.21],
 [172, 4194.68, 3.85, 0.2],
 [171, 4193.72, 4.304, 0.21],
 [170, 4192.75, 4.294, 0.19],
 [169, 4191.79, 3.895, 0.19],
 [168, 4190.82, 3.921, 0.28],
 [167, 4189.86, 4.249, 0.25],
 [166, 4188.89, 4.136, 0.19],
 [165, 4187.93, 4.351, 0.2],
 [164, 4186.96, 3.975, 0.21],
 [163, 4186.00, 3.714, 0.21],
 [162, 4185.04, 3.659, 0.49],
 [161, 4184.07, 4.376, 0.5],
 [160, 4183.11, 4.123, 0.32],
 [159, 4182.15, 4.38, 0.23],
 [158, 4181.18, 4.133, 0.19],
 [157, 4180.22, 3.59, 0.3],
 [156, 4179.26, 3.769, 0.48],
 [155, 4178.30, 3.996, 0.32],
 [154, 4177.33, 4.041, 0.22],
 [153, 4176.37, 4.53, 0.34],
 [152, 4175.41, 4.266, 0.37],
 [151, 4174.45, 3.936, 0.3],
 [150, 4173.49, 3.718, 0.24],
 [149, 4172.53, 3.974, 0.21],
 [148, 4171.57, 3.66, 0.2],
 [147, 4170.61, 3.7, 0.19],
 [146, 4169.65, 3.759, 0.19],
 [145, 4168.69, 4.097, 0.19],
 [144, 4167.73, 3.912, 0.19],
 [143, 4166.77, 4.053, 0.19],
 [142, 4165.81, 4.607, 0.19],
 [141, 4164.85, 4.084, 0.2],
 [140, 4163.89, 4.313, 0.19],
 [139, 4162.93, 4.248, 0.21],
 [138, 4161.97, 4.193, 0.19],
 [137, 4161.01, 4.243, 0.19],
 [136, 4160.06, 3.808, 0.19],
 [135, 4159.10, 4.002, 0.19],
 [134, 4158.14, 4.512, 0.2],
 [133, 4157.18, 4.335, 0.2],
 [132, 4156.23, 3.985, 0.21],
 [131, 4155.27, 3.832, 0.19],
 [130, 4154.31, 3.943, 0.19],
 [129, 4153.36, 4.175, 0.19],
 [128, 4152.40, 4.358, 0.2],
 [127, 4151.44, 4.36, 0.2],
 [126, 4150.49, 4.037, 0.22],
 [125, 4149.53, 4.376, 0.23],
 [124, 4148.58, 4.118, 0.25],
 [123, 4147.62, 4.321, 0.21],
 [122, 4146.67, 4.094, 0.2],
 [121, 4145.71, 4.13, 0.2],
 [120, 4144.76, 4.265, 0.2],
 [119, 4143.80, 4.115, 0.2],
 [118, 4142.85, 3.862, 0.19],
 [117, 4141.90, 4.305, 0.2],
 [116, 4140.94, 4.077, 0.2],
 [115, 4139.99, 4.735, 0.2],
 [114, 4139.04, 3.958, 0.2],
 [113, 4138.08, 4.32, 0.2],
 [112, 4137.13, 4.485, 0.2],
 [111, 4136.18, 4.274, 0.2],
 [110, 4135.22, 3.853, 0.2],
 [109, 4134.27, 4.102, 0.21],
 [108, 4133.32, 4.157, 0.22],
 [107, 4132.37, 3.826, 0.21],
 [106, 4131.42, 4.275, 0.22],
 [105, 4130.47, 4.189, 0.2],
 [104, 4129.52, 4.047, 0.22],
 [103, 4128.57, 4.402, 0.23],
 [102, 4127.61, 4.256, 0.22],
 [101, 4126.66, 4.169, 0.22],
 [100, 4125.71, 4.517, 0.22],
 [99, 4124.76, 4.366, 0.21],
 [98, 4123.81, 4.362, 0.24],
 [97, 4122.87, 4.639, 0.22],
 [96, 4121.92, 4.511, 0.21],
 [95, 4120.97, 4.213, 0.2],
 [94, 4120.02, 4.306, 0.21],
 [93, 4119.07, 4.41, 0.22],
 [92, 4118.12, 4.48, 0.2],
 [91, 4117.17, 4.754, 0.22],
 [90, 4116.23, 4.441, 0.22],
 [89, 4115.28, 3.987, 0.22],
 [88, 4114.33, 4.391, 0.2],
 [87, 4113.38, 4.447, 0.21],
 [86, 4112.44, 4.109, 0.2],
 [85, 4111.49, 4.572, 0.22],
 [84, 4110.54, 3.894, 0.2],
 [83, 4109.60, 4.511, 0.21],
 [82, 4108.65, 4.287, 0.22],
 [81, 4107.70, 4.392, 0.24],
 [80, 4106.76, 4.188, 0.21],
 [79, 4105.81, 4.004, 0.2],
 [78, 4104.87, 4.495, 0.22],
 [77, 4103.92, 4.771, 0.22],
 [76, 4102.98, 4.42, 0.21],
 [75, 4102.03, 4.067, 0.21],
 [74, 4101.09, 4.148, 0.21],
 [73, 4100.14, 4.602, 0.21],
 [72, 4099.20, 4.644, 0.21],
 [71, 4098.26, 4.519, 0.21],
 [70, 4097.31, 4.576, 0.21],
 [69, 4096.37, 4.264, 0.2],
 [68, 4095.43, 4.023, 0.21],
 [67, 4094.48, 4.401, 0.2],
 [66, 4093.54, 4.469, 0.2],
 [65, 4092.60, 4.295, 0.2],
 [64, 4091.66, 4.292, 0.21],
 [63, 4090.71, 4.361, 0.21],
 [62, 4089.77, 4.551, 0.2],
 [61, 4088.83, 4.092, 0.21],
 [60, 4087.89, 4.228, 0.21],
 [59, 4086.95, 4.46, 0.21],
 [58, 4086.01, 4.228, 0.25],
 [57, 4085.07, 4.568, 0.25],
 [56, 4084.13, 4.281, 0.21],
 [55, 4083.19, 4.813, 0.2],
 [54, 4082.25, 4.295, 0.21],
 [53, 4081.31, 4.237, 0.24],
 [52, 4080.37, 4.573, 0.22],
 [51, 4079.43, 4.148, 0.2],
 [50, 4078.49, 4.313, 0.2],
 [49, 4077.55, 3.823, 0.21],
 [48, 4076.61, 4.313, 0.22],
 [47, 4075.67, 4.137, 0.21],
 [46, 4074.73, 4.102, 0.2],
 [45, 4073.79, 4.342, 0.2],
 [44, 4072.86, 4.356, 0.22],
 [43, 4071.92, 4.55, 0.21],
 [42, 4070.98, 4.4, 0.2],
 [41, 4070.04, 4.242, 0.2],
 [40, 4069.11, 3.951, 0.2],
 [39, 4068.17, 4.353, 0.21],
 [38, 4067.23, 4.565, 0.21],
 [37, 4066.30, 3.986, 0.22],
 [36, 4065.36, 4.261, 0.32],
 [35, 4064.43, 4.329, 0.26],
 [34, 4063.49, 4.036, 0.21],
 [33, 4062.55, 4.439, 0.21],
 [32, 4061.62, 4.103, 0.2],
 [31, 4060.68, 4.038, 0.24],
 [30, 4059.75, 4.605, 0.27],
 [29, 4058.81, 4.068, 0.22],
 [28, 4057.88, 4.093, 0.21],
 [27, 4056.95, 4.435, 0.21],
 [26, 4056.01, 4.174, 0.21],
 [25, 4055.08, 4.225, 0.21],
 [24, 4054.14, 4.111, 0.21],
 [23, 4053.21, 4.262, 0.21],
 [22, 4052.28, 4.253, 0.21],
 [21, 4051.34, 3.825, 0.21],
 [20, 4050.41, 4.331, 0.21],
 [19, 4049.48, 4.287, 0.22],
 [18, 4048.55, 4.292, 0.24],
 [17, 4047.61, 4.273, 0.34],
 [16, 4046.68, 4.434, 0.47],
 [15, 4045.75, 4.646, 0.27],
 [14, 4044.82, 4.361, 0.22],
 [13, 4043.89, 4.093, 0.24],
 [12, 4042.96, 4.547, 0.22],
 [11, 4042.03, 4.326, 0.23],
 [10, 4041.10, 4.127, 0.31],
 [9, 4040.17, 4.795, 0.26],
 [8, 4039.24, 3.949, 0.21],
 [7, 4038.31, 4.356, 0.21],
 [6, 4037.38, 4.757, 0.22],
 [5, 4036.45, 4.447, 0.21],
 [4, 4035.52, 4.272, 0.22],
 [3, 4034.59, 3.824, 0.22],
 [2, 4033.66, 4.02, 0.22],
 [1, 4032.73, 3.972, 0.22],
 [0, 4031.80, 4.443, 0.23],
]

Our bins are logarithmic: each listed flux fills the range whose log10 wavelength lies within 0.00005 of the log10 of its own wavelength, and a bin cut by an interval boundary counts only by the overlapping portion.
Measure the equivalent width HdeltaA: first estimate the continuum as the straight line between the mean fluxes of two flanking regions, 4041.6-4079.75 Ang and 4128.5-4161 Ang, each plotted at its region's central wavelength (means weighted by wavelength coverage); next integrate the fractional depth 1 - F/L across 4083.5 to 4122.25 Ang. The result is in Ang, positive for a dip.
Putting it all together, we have -1.4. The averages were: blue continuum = 4.25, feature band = 4.36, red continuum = 4.16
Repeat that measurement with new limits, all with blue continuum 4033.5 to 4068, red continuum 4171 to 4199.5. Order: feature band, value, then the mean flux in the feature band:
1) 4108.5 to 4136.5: -1.0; 4.29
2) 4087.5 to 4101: -0.6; 4.37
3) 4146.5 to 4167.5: -0.5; 4.18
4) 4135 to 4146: -0.2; 4.21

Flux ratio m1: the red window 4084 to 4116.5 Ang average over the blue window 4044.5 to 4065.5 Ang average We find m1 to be 1.02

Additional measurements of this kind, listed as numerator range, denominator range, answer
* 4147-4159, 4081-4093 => 0.96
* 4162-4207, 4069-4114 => 0.94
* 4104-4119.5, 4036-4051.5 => 1.00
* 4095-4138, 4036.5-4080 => 1.01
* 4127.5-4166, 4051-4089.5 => 0.98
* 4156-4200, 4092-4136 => 0.94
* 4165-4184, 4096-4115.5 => 0.92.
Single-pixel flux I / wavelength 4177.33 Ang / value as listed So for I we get 4.041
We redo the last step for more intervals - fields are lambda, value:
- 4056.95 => 4.435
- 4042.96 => 4.547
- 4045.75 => 4.646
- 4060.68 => 4.038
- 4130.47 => 4.189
